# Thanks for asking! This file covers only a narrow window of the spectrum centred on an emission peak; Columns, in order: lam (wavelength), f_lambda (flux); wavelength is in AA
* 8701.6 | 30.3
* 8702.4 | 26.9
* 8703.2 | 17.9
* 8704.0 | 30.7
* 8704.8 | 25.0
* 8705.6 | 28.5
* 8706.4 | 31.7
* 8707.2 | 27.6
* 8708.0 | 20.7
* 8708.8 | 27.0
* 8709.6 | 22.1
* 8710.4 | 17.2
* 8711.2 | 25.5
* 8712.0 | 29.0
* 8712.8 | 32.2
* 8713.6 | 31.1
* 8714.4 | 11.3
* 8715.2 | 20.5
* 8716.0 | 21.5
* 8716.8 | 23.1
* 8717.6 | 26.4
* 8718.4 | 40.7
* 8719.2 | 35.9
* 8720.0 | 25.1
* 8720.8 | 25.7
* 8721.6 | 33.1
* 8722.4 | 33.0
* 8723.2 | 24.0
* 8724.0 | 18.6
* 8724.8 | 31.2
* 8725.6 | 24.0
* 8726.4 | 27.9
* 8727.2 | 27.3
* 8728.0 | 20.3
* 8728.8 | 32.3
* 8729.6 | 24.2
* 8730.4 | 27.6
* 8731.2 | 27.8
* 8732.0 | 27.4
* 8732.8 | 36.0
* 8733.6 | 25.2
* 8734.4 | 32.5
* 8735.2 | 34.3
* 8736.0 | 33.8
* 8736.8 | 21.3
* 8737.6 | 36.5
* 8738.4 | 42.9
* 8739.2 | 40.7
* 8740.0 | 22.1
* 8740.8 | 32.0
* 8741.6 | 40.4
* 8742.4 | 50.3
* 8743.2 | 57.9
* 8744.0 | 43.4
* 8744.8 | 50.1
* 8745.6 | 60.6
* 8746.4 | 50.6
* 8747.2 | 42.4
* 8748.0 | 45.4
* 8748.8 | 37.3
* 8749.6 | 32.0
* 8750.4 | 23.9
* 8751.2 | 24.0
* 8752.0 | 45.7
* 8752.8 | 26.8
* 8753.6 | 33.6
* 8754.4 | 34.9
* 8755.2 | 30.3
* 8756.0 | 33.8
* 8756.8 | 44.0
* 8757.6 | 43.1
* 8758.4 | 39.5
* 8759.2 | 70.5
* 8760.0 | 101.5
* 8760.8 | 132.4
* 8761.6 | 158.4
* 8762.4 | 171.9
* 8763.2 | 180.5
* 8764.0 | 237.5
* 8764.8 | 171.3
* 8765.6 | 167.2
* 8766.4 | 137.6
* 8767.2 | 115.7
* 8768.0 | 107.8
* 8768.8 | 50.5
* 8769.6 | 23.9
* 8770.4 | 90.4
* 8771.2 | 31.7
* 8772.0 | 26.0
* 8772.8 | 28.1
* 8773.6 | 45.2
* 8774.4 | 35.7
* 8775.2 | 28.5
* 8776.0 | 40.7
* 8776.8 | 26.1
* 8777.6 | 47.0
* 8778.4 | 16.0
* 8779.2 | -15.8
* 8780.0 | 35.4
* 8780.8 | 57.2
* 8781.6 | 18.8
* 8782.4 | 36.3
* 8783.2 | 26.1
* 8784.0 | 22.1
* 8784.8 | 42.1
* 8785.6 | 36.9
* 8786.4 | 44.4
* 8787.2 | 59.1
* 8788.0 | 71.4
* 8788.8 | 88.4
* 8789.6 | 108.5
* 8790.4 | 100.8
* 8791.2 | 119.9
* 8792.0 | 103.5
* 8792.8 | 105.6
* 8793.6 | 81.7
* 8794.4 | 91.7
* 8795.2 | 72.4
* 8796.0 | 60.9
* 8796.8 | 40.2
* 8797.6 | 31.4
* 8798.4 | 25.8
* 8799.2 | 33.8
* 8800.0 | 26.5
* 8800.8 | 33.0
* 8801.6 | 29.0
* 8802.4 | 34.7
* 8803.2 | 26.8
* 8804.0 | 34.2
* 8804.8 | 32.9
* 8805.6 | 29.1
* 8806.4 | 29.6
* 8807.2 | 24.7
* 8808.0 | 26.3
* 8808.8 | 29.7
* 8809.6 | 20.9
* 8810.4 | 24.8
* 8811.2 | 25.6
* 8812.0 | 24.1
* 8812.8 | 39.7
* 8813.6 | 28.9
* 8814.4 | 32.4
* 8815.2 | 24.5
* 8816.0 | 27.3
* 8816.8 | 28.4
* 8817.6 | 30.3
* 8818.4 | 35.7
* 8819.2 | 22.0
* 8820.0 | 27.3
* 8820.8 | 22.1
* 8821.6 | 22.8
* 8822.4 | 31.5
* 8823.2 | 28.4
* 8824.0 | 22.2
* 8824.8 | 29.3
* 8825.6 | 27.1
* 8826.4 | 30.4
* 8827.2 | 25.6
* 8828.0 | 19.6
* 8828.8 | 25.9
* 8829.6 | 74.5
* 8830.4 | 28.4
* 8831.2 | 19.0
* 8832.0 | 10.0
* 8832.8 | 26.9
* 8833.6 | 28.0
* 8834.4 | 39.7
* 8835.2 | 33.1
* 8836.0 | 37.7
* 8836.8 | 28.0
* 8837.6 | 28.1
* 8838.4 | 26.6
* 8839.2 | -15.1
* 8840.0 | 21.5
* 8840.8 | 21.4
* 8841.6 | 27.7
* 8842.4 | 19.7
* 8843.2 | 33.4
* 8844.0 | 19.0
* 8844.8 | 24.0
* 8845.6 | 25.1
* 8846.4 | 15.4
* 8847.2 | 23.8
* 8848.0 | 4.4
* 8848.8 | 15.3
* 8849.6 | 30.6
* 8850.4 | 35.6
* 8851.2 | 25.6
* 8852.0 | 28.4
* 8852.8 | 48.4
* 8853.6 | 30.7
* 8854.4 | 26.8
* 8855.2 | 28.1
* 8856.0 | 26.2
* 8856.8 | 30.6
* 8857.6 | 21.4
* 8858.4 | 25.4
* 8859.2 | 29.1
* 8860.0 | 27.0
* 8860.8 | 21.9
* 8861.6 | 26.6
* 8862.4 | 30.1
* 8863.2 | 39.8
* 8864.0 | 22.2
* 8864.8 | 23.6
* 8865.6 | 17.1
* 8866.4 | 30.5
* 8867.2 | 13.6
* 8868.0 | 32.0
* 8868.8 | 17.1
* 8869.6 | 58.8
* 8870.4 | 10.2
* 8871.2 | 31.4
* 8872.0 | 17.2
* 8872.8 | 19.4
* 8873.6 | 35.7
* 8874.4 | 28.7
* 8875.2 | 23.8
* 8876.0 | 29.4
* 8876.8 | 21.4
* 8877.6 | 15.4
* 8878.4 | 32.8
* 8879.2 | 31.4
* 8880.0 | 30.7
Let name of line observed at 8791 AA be [N II] 6583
